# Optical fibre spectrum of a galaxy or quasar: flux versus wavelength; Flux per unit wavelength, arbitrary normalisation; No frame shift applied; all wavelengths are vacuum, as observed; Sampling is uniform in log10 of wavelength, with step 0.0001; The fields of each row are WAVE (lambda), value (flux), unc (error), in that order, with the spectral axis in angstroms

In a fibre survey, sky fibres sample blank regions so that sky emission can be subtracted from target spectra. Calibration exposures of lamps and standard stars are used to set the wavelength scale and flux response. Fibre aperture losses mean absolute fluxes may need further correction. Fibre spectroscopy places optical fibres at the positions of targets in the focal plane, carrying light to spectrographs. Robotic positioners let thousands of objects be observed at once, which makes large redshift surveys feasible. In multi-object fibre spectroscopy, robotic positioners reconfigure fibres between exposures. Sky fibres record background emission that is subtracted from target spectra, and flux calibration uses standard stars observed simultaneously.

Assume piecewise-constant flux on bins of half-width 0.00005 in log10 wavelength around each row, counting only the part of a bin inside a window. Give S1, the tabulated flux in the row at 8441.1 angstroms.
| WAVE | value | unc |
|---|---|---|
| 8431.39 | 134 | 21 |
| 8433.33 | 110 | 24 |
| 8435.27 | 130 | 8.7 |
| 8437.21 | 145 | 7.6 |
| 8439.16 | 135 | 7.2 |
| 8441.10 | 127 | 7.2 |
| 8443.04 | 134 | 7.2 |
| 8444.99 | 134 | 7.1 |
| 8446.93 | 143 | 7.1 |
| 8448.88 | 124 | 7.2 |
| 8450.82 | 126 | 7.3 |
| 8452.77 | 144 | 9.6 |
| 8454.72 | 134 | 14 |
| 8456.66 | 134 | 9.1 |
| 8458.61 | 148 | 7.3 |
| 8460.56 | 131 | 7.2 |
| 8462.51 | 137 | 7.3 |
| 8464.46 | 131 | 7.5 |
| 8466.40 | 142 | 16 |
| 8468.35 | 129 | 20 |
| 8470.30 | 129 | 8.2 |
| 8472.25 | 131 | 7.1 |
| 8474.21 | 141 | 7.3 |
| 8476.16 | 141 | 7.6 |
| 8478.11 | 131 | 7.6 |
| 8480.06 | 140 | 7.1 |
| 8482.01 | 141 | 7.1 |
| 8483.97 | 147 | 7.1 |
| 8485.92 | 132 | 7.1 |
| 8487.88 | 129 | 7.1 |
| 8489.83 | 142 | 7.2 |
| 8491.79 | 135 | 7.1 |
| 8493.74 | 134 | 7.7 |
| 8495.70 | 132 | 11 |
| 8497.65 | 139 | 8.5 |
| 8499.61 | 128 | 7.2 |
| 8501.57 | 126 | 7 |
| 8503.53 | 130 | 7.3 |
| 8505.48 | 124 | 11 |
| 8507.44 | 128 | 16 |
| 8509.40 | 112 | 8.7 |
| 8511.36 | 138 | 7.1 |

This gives 127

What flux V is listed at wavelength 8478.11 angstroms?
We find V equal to 131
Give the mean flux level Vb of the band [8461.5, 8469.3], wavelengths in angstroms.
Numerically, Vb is 135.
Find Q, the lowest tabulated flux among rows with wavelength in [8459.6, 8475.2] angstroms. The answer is 129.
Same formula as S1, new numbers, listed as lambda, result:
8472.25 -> 131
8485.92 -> 132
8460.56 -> 131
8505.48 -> 124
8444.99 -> 134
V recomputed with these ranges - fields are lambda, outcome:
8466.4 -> 142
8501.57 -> 126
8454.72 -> 134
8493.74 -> 134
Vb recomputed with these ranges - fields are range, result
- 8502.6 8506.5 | 127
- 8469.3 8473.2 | 130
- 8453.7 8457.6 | 134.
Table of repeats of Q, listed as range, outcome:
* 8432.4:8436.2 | 110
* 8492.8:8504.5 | 126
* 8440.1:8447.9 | 127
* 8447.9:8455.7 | 124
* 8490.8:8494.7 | 134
